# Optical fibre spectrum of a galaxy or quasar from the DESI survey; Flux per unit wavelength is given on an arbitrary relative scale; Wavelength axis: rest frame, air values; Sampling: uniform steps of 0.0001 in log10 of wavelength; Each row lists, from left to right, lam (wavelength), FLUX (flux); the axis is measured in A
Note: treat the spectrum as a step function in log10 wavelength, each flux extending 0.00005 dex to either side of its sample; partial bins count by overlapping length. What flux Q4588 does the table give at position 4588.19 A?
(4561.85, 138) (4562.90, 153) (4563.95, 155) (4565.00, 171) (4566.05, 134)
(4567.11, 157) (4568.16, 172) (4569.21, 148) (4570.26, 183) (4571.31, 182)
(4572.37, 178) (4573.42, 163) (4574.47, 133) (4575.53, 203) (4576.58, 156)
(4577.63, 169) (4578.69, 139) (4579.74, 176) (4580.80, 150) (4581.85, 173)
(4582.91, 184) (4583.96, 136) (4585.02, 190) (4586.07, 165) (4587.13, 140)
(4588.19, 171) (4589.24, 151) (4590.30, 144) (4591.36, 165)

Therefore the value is 171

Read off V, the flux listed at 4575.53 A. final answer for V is 203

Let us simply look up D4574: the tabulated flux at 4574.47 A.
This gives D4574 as 133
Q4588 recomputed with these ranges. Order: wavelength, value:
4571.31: 182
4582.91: 184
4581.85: 173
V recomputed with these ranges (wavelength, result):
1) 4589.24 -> 151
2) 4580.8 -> 150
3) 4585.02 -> 190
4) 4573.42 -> 163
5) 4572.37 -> 178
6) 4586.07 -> 165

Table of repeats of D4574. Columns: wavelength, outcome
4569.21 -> 148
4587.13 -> 140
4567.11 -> 157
